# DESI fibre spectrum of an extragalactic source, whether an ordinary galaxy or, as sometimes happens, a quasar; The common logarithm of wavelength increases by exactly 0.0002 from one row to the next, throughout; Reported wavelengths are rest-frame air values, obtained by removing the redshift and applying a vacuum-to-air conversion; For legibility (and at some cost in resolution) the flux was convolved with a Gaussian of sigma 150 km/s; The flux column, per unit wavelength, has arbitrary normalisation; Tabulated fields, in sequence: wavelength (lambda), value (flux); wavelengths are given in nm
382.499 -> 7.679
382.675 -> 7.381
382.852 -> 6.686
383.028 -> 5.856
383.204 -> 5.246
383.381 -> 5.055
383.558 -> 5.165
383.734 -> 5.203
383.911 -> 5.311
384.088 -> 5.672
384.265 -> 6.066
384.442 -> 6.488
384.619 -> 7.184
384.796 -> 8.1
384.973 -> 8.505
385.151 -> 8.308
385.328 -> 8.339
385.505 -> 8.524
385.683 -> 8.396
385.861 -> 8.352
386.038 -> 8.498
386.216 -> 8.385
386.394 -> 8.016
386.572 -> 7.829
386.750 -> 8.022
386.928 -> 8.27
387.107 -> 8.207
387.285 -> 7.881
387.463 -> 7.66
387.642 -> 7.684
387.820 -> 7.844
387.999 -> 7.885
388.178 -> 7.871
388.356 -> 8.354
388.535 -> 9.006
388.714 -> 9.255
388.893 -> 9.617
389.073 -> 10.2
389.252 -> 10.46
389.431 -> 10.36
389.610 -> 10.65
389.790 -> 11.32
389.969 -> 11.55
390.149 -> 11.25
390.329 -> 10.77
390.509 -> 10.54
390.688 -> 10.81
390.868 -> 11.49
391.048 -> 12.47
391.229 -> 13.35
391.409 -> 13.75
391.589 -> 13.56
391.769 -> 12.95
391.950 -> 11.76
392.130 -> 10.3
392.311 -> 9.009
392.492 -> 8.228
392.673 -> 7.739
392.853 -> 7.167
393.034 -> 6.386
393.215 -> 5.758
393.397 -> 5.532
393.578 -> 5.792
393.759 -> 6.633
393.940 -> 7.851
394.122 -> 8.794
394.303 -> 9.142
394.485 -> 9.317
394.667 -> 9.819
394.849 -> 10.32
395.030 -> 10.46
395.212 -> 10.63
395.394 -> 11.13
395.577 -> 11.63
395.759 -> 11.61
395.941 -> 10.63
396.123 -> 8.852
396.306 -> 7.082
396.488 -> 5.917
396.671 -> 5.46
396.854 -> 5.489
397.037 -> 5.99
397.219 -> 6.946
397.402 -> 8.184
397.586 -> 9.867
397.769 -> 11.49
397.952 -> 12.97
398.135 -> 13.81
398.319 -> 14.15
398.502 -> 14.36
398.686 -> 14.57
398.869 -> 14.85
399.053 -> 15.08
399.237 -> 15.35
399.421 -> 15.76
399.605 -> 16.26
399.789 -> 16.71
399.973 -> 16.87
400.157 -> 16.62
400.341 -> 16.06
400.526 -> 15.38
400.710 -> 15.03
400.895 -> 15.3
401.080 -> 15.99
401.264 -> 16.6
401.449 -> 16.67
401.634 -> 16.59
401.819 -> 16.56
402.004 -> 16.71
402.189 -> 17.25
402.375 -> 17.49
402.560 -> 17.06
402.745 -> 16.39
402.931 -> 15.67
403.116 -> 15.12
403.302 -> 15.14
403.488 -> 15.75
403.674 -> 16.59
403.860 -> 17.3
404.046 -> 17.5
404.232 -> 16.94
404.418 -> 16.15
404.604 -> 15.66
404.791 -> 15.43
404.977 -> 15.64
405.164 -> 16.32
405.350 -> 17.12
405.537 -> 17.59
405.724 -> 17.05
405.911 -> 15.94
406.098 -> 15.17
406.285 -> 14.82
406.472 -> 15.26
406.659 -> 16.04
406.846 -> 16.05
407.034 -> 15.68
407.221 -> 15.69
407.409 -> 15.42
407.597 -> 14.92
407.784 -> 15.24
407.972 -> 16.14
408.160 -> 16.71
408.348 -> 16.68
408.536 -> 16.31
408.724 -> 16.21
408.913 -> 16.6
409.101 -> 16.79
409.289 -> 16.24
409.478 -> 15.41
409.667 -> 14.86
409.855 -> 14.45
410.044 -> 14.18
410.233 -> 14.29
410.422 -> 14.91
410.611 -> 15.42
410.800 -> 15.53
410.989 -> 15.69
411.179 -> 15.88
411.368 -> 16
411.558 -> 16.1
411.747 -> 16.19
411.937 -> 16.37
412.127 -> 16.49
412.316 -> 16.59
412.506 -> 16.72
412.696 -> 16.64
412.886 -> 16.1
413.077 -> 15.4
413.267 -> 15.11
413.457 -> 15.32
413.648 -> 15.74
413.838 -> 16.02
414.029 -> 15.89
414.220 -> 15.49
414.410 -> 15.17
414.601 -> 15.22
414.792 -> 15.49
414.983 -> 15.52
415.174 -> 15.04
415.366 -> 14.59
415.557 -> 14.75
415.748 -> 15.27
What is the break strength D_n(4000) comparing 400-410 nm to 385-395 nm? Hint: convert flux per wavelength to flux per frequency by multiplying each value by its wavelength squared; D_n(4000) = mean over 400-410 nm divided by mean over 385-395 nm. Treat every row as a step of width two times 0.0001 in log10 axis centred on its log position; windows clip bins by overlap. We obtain 1.88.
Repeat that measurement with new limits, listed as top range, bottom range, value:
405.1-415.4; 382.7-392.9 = 2.00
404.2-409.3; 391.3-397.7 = 1.93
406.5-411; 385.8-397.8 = 1.86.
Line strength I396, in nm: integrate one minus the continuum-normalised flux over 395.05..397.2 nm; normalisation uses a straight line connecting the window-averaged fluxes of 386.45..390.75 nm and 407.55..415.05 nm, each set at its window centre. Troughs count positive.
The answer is 0.528 nm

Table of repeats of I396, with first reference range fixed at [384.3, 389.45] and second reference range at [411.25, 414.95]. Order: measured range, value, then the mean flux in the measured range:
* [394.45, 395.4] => 0.04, 10.3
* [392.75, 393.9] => 0.44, 6.31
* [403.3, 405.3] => -0.44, 16.3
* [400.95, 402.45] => -0.48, 16.7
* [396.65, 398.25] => 0.32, 9.14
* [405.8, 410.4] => -0.38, 15.6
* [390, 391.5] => -0.37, 11.8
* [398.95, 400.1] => -0.39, 16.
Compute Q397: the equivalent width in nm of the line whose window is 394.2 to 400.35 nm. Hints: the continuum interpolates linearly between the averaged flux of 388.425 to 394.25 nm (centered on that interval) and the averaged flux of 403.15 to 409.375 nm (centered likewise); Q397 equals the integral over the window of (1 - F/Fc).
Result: 0.45 nm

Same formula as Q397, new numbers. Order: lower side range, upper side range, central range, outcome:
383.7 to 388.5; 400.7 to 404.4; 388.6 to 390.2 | -0.17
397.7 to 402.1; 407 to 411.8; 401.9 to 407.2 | -0.23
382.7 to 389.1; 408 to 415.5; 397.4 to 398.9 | -0.19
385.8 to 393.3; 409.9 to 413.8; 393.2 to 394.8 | 0.45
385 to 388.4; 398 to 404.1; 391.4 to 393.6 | 0.43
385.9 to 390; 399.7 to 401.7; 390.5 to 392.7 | -0.09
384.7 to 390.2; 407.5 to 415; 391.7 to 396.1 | 0.67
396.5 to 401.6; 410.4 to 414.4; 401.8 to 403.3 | -0.26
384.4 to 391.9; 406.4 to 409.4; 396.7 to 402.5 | -0.34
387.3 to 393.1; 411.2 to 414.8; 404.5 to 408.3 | -0.46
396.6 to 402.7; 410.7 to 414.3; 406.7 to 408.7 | -0.08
